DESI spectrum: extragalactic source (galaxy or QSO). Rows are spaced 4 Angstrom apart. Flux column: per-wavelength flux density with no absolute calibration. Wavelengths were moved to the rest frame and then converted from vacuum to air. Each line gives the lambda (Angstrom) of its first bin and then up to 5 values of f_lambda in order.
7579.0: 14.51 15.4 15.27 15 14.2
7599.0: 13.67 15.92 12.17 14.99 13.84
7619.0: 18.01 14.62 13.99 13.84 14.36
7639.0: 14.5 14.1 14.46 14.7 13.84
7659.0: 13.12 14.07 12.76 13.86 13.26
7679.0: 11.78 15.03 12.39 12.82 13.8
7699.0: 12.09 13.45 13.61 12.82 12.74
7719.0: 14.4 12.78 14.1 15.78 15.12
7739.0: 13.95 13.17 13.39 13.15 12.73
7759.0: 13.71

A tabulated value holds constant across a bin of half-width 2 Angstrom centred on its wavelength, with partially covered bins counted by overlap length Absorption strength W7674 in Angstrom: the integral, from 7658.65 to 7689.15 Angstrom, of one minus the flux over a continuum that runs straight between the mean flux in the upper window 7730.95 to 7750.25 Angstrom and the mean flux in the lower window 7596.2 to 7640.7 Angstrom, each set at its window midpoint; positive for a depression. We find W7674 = 2.2 Angstrom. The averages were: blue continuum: 14.5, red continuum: 14.1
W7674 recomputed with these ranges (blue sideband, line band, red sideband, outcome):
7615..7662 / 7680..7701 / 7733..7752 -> 1.44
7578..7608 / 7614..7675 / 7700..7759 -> -0.04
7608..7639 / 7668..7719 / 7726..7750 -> 4.33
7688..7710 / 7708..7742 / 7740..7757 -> -2.06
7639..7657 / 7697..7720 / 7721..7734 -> 1.87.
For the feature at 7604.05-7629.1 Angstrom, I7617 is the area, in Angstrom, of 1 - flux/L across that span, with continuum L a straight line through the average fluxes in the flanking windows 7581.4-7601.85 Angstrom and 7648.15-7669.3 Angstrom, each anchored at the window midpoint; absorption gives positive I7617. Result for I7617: -0.5 Angstrom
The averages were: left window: 14.7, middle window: 14.7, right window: 13.7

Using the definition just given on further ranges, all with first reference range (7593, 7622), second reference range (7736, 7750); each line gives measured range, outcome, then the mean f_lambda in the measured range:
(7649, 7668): 0.70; 13.7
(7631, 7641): 0.10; 14.3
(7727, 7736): -0.99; 15.2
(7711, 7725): 0.57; 13.2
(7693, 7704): 0.68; 13.1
